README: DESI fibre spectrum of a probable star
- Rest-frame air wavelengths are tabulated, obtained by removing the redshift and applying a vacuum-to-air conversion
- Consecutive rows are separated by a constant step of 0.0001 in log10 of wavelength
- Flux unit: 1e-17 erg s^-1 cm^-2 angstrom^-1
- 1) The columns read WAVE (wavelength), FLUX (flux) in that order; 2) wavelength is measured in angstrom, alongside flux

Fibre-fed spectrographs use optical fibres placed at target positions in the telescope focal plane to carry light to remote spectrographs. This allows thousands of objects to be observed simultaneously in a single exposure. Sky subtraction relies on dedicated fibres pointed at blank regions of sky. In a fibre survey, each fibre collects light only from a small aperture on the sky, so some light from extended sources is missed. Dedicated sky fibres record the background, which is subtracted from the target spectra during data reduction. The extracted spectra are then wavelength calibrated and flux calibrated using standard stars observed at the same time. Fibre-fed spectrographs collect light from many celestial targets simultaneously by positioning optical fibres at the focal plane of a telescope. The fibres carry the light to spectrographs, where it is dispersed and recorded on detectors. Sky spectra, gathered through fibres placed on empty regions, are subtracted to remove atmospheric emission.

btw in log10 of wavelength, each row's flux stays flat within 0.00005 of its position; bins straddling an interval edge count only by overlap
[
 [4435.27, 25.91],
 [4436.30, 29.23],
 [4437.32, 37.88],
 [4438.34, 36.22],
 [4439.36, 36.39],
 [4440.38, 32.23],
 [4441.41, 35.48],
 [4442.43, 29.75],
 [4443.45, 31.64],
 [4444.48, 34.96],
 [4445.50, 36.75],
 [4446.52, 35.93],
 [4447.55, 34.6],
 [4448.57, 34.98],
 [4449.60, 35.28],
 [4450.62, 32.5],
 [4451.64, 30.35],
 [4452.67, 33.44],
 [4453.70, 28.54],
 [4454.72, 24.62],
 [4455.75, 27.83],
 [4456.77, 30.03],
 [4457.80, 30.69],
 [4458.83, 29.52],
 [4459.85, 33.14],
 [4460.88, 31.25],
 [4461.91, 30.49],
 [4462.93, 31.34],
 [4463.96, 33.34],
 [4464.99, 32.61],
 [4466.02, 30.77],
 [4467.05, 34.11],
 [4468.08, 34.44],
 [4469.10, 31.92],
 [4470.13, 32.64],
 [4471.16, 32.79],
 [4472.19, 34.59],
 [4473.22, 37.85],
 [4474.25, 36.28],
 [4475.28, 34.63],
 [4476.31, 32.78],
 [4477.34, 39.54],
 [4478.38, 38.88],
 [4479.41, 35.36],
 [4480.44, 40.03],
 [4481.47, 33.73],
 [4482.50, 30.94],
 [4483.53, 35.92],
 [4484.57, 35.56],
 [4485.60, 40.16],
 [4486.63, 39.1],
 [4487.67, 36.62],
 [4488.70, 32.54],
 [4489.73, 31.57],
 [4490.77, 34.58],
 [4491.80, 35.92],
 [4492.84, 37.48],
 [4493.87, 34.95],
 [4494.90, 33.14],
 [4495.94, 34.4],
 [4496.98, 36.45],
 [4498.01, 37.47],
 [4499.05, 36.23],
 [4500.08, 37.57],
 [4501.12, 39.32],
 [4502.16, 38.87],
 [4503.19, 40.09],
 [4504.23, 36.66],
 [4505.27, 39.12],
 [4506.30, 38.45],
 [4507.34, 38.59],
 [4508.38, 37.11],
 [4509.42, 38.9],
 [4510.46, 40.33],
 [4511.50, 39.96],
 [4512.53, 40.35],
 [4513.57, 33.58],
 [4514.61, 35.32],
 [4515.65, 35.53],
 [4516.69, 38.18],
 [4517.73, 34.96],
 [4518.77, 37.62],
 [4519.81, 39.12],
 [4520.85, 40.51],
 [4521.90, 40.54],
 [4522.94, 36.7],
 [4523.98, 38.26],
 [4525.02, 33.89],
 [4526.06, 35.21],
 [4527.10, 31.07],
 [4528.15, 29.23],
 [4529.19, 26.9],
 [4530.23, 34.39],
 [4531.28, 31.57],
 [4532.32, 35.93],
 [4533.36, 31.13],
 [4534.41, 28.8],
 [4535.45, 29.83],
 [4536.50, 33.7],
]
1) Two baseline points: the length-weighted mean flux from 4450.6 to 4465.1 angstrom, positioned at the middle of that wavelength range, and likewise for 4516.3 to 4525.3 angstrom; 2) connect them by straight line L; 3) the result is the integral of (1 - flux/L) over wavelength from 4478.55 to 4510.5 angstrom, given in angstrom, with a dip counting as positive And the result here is -1.7 angstrom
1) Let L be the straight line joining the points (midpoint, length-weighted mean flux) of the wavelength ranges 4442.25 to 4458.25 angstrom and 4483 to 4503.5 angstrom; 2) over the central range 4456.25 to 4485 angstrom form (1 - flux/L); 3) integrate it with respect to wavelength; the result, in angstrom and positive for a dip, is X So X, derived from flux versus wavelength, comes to 0.3 angstrom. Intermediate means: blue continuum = 32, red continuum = 36.4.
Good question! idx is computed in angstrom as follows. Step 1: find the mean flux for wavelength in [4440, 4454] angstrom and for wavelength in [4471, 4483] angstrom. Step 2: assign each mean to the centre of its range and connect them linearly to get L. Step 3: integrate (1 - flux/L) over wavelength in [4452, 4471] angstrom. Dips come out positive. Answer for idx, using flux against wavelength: 1.8 angstrom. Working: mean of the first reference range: 33.4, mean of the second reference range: 35.7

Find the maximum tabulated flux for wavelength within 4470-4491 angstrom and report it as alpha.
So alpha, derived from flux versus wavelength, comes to 40.16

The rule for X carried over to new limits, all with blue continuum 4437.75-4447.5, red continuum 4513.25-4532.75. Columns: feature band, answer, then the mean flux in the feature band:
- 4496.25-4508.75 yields -1.1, 37.9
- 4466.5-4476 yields 0.1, 34.3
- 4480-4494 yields -0.3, 35.6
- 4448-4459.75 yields 1.3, 30.8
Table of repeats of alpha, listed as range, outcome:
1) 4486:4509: 40.09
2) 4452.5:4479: 39.54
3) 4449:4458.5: 35.28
